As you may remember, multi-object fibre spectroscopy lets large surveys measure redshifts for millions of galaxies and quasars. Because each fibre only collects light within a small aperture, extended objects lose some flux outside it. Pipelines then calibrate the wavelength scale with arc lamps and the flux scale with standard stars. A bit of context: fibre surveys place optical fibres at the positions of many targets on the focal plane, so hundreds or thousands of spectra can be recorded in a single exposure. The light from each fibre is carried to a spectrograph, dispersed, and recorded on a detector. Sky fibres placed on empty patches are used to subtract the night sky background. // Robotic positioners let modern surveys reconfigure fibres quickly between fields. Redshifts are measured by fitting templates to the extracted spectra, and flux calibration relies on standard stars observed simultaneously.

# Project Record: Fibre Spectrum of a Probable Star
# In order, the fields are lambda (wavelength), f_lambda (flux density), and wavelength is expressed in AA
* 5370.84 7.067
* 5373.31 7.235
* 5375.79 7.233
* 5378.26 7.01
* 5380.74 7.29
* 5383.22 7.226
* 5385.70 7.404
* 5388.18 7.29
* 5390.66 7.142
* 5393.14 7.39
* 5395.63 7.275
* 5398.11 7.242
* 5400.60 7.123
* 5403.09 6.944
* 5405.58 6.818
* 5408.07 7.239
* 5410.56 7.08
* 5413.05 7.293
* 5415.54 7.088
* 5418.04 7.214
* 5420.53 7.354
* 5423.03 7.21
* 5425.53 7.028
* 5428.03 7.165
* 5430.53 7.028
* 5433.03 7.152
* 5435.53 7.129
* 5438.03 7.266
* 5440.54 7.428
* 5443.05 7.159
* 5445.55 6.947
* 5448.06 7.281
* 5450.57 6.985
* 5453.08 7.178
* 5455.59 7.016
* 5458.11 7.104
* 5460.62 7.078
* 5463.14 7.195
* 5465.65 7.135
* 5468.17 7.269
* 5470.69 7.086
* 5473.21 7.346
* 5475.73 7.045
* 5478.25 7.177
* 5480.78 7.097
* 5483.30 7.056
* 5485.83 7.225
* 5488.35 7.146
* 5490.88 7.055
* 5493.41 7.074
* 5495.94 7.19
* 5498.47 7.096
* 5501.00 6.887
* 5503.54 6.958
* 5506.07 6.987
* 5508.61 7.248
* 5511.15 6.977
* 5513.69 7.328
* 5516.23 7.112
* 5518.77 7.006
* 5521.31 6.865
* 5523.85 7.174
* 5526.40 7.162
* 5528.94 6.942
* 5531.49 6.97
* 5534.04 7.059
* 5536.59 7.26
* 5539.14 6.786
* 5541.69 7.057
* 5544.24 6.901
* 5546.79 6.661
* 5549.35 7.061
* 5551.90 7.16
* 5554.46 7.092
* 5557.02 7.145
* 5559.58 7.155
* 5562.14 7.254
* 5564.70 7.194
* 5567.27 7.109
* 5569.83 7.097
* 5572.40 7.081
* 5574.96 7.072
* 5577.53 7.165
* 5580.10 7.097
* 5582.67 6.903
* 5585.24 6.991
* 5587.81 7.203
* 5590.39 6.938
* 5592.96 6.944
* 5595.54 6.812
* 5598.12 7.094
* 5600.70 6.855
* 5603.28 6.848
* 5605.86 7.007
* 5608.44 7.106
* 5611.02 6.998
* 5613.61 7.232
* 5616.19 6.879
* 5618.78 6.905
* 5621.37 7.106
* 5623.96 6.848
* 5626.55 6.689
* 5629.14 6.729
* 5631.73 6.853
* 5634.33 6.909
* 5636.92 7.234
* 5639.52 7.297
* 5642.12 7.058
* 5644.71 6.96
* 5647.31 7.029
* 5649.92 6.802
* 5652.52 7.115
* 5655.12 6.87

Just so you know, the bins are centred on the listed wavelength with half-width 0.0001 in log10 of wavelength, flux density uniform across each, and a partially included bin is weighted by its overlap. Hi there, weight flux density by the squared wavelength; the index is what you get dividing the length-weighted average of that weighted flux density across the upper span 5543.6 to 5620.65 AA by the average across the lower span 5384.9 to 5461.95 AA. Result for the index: 1.04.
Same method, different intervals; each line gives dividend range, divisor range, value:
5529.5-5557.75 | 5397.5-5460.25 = 1.02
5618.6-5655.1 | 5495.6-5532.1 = 1.03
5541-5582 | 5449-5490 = 1.03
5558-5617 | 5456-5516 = 1.03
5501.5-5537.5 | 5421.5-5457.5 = 1.02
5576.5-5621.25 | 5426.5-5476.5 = 1.03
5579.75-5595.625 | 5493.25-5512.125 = 1.02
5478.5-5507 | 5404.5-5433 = 1.02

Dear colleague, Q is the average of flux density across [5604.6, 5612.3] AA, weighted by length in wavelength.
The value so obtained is 7.04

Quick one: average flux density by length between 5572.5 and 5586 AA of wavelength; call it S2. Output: 7.05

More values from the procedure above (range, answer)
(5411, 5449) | 7.18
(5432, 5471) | 7.15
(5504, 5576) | 7.07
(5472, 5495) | 7.14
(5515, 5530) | 7.05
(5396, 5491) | 7.14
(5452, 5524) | 7.11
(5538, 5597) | 7.04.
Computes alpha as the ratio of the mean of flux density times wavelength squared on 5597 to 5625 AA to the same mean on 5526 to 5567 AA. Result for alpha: 1.01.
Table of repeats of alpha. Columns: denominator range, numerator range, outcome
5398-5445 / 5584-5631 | 1.04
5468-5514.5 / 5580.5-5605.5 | 1.02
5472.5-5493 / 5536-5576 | 1.02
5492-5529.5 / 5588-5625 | 1.02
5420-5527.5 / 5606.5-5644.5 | 1.04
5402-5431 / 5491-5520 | 1.03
